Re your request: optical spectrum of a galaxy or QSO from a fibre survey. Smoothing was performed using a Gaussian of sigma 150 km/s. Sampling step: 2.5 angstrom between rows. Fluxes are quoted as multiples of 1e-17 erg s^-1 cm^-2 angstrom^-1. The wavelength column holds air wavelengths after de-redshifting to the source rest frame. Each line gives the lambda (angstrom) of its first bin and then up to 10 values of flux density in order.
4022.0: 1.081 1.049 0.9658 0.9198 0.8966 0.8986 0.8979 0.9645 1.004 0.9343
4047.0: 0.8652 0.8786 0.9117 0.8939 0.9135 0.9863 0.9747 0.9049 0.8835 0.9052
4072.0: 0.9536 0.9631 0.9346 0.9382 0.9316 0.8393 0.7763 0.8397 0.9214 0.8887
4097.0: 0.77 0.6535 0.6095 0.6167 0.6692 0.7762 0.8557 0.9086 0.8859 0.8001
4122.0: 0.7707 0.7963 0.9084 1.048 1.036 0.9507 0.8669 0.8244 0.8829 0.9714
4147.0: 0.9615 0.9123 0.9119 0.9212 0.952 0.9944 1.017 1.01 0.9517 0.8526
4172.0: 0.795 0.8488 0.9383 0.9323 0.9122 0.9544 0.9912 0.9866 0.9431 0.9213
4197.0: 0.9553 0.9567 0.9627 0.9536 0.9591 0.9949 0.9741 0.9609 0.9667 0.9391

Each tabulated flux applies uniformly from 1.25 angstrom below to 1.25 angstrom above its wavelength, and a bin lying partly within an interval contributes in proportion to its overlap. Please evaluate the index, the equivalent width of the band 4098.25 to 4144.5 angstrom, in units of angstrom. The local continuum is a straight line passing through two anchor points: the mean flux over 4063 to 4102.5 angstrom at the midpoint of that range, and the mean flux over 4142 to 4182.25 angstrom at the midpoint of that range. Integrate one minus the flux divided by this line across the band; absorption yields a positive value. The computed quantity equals 3.4 angstrom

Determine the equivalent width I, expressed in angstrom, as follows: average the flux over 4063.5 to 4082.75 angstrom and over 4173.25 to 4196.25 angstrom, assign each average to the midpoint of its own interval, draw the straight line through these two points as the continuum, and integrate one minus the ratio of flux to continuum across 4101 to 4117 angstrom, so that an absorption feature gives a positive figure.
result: 3.1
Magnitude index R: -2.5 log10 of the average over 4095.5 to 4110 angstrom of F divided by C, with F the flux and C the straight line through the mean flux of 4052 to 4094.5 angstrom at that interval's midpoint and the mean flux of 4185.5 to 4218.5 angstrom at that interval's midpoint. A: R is 0.33 mag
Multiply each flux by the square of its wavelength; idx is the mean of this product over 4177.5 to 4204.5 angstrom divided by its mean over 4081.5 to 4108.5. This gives 1.3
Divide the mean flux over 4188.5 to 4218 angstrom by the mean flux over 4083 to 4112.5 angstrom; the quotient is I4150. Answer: 1.25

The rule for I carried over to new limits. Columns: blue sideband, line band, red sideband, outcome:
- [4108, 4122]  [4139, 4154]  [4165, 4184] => -0.8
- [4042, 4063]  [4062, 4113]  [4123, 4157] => 4.9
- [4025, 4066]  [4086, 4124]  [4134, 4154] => 5.5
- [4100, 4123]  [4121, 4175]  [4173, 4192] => -4.4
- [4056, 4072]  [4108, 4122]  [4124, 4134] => 1.7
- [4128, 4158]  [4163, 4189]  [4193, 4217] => 0.8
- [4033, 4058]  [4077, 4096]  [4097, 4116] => -2.1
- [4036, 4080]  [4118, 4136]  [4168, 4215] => 0.6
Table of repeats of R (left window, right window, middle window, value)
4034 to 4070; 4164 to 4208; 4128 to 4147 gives -0.014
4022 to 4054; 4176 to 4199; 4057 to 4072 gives 0.009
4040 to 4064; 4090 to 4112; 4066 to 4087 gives -0.089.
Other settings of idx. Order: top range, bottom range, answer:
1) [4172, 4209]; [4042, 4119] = 1.15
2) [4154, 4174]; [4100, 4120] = 1.26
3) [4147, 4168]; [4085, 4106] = 1.30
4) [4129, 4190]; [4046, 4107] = 1.13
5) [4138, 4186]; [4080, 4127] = 1.19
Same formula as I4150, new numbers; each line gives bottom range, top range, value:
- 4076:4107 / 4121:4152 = 1.14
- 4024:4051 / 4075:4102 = 0.90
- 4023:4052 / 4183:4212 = 1.03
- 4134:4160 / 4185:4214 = 1.05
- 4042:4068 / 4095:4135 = 0.89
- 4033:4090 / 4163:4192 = 1.01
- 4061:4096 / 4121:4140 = 1.00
